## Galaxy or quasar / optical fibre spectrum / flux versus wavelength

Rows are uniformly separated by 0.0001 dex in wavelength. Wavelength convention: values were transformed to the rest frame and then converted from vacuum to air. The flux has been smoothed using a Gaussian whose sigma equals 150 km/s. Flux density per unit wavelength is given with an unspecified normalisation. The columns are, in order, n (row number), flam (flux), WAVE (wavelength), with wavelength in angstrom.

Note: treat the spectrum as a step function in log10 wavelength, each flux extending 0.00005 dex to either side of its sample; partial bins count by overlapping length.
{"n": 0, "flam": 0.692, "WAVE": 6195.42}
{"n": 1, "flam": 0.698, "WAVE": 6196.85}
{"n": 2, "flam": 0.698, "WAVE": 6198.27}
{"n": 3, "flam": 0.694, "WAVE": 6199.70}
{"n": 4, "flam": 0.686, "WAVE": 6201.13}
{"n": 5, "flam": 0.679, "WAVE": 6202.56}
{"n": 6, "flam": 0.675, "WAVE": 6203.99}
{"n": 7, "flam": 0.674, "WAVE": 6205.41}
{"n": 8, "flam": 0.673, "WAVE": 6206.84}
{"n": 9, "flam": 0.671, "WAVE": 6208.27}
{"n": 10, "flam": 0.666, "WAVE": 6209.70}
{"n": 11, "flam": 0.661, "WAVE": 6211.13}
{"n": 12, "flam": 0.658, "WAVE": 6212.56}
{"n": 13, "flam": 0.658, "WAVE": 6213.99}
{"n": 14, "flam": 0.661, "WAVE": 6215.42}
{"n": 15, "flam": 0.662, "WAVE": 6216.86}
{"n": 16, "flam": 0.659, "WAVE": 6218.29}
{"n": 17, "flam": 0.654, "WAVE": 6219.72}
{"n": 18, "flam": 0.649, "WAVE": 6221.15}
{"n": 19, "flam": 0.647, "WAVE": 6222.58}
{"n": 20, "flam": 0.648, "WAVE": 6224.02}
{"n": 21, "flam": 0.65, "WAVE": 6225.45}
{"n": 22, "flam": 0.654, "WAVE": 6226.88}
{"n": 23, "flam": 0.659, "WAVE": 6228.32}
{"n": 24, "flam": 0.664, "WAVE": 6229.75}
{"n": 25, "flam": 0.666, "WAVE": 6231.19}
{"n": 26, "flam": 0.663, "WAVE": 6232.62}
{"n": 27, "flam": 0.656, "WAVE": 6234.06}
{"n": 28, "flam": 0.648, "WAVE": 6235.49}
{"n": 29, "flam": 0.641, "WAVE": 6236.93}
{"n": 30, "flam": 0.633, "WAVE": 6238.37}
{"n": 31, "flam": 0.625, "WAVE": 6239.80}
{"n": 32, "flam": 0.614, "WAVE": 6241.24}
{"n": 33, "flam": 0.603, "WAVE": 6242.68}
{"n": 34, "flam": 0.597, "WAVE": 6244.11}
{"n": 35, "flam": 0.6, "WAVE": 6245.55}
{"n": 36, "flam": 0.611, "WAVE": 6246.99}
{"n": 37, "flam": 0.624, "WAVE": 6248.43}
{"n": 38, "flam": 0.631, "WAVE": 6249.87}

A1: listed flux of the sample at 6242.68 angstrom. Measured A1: 0.603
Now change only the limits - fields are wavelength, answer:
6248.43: 0.624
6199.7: 0.694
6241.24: 0.614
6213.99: 0.658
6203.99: 0.675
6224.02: 0.648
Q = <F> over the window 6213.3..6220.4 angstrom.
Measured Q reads 0.658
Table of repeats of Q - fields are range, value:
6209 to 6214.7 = 0.661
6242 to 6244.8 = 0.602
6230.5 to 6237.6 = 0.655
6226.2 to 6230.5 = 0.658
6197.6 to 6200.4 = 0.695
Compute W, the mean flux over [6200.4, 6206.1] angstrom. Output 0.679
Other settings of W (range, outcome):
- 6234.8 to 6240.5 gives 0.637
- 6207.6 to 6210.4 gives 0.668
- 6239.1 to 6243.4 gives 0.614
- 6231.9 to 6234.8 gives 0.661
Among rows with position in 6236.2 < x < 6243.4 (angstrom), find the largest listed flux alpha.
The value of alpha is 0.641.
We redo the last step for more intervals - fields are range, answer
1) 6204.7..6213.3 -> 0.674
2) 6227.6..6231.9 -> 0.666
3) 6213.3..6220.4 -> 0.662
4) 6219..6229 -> 0.659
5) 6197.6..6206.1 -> 0.698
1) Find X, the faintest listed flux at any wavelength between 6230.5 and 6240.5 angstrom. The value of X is 0.625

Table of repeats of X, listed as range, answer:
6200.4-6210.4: 0.666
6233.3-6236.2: 0.648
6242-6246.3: 0.597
